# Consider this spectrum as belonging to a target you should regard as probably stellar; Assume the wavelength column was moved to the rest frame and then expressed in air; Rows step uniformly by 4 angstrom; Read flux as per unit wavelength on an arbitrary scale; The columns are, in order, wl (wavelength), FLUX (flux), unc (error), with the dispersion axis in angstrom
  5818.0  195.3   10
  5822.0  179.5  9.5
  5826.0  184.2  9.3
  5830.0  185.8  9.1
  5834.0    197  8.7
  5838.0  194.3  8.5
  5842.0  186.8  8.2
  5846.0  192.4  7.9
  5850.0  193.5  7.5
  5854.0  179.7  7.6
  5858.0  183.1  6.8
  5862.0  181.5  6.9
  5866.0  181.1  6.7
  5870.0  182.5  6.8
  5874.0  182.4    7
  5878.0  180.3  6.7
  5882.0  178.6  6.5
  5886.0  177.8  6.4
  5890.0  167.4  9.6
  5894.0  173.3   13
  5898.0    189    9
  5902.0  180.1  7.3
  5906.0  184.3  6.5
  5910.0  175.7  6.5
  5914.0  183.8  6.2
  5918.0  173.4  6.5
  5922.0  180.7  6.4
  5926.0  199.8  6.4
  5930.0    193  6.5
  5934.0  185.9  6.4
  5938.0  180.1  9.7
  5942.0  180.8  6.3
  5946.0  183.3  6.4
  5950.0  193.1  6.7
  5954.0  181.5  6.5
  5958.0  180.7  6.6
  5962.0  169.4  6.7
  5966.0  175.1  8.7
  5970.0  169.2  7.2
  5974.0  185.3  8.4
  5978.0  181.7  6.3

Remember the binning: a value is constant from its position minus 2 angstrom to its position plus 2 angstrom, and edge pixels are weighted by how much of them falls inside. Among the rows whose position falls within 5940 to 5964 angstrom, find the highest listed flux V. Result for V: 193.1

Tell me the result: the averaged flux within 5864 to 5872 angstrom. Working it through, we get 182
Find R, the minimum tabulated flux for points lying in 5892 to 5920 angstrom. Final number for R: 173.3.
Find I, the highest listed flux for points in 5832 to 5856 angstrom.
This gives 197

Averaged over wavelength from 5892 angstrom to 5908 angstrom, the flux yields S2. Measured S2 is 182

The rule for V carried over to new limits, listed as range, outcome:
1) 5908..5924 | 183.8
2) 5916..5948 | 199.8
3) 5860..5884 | 182.5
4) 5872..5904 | 189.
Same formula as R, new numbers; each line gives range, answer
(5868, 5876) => 182.4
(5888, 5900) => 167.4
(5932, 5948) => 180.1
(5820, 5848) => 179.5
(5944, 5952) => 183.3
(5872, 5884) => 178.6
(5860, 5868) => 181.1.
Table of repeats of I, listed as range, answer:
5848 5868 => 193.5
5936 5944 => 180.8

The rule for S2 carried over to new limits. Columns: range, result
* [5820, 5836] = 187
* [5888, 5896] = 170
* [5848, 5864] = 184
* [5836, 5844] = 191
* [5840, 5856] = 188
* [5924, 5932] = 196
